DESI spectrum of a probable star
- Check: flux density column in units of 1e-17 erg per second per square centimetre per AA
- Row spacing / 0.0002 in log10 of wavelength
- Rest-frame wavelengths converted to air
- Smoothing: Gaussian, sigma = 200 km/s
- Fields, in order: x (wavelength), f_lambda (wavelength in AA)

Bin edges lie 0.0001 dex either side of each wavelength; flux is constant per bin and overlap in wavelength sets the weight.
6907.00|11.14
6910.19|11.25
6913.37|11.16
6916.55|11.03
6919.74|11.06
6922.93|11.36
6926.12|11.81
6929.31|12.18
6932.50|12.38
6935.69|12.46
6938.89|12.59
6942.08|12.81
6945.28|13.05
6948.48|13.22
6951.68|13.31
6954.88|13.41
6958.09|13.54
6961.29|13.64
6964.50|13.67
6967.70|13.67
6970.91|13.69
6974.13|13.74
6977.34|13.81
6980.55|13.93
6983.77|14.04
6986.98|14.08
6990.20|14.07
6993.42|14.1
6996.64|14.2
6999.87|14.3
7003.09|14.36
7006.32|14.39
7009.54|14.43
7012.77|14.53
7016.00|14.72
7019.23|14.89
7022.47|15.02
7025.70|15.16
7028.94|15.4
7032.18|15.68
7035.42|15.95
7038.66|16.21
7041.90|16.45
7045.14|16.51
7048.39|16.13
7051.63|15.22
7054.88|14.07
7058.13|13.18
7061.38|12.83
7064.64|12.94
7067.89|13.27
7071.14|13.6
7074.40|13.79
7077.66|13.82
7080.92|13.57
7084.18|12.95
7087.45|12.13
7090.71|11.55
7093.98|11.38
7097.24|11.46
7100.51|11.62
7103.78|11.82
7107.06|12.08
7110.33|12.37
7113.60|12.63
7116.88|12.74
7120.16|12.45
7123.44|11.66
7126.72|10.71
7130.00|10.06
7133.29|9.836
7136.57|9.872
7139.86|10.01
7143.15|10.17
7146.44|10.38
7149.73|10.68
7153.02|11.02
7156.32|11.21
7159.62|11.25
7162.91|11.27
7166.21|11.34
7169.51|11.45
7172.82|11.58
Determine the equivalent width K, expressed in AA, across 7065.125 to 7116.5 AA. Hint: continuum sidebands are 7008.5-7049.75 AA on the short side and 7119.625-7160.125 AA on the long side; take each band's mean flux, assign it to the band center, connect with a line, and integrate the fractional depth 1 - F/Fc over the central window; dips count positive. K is 0.9 AA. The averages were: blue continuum 15.5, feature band 12.6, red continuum 10.7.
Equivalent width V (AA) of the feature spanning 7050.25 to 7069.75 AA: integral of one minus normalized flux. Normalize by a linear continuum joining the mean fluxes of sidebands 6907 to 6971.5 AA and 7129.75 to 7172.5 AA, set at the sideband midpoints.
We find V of -3.5 AA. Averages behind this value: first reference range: 12.5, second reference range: 10.7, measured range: 13.6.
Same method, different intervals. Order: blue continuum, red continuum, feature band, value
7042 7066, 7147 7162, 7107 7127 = 0.24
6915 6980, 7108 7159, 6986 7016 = -4.79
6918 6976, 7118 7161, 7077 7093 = -1.89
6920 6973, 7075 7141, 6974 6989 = -1.54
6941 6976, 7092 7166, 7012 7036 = -4.91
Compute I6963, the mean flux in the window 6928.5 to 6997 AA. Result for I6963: 13.4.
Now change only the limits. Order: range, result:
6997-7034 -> 14.8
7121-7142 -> 10.4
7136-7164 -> 10.7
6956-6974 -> 13.6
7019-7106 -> 13.9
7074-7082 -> 13.7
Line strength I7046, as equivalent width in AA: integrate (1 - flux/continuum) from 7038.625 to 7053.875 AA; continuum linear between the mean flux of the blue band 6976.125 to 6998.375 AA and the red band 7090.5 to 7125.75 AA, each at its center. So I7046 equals -3.5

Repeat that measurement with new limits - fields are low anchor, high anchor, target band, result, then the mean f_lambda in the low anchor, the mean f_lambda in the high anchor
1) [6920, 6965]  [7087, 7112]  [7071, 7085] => -1.9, 12.7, 11.8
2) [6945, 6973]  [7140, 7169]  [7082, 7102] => -0.3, 13.5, 10.9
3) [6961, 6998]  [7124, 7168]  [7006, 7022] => -1.7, 13.9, 10.6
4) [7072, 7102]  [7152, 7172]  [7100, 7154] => 3.1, 12.5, 11.3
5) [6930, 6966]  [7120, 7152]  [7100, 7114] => -1.5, 13.1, 10.5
